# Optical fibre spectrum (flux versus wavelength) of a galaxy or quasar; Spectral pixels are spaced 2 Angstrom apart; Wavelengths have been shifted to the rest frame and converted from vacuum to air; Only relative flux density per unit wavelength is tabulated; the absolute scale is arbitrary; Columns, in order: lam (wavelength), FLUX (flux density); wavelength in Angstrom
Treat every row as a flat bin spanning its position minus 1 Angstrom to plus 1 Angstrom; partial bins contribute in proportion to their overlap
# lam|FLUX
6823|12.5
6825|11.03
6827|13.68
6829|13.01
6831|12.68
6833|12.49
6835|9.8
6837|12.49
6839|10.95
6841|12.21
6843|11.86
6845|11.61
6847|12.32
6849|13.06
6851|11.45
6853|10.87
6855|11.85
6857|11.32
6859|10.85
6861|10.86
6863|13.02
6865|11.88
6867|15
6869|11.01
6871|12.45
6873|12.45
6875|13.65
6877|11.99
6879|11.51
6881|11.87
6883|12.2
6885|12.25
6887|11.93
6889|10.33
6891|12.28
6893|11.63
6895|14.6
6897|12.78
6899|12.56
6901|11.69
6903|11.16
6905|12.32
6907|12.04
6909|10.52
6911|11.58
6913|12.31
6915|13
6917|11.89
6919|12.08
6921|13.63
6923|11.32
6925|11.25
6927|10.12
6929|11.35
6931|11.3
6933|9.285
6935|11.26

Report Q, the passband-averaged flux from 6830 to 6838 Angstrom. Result 11.9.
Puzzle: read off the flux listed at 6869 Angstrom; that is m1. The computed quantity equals 11.01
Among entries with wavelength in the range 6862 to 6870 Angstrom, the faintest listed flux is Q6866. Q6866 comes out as 11.01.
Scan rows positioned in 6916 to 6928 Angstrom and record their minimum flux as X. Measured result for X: 10.12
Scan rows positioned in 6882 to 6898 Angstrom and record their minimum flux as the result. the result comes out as 10.33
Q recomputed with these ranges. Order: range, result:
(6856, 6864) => 11.5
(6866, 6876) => 12.9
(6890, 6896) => 12.8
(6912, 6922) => 12.6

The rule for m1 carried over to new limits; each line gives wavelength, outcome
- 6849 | 13.06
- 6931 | 11.3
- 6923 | 11.32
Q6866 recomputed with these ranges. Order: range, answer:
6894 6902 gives 11.69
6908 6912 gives 10.52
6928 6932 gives 11.3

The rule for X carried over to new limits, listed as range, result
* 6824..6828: 11.03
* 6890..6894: 11.63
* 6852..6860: 10.85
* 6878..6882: 11.51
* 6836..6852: 10.95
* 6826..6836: 9.8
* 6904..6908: 12.04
